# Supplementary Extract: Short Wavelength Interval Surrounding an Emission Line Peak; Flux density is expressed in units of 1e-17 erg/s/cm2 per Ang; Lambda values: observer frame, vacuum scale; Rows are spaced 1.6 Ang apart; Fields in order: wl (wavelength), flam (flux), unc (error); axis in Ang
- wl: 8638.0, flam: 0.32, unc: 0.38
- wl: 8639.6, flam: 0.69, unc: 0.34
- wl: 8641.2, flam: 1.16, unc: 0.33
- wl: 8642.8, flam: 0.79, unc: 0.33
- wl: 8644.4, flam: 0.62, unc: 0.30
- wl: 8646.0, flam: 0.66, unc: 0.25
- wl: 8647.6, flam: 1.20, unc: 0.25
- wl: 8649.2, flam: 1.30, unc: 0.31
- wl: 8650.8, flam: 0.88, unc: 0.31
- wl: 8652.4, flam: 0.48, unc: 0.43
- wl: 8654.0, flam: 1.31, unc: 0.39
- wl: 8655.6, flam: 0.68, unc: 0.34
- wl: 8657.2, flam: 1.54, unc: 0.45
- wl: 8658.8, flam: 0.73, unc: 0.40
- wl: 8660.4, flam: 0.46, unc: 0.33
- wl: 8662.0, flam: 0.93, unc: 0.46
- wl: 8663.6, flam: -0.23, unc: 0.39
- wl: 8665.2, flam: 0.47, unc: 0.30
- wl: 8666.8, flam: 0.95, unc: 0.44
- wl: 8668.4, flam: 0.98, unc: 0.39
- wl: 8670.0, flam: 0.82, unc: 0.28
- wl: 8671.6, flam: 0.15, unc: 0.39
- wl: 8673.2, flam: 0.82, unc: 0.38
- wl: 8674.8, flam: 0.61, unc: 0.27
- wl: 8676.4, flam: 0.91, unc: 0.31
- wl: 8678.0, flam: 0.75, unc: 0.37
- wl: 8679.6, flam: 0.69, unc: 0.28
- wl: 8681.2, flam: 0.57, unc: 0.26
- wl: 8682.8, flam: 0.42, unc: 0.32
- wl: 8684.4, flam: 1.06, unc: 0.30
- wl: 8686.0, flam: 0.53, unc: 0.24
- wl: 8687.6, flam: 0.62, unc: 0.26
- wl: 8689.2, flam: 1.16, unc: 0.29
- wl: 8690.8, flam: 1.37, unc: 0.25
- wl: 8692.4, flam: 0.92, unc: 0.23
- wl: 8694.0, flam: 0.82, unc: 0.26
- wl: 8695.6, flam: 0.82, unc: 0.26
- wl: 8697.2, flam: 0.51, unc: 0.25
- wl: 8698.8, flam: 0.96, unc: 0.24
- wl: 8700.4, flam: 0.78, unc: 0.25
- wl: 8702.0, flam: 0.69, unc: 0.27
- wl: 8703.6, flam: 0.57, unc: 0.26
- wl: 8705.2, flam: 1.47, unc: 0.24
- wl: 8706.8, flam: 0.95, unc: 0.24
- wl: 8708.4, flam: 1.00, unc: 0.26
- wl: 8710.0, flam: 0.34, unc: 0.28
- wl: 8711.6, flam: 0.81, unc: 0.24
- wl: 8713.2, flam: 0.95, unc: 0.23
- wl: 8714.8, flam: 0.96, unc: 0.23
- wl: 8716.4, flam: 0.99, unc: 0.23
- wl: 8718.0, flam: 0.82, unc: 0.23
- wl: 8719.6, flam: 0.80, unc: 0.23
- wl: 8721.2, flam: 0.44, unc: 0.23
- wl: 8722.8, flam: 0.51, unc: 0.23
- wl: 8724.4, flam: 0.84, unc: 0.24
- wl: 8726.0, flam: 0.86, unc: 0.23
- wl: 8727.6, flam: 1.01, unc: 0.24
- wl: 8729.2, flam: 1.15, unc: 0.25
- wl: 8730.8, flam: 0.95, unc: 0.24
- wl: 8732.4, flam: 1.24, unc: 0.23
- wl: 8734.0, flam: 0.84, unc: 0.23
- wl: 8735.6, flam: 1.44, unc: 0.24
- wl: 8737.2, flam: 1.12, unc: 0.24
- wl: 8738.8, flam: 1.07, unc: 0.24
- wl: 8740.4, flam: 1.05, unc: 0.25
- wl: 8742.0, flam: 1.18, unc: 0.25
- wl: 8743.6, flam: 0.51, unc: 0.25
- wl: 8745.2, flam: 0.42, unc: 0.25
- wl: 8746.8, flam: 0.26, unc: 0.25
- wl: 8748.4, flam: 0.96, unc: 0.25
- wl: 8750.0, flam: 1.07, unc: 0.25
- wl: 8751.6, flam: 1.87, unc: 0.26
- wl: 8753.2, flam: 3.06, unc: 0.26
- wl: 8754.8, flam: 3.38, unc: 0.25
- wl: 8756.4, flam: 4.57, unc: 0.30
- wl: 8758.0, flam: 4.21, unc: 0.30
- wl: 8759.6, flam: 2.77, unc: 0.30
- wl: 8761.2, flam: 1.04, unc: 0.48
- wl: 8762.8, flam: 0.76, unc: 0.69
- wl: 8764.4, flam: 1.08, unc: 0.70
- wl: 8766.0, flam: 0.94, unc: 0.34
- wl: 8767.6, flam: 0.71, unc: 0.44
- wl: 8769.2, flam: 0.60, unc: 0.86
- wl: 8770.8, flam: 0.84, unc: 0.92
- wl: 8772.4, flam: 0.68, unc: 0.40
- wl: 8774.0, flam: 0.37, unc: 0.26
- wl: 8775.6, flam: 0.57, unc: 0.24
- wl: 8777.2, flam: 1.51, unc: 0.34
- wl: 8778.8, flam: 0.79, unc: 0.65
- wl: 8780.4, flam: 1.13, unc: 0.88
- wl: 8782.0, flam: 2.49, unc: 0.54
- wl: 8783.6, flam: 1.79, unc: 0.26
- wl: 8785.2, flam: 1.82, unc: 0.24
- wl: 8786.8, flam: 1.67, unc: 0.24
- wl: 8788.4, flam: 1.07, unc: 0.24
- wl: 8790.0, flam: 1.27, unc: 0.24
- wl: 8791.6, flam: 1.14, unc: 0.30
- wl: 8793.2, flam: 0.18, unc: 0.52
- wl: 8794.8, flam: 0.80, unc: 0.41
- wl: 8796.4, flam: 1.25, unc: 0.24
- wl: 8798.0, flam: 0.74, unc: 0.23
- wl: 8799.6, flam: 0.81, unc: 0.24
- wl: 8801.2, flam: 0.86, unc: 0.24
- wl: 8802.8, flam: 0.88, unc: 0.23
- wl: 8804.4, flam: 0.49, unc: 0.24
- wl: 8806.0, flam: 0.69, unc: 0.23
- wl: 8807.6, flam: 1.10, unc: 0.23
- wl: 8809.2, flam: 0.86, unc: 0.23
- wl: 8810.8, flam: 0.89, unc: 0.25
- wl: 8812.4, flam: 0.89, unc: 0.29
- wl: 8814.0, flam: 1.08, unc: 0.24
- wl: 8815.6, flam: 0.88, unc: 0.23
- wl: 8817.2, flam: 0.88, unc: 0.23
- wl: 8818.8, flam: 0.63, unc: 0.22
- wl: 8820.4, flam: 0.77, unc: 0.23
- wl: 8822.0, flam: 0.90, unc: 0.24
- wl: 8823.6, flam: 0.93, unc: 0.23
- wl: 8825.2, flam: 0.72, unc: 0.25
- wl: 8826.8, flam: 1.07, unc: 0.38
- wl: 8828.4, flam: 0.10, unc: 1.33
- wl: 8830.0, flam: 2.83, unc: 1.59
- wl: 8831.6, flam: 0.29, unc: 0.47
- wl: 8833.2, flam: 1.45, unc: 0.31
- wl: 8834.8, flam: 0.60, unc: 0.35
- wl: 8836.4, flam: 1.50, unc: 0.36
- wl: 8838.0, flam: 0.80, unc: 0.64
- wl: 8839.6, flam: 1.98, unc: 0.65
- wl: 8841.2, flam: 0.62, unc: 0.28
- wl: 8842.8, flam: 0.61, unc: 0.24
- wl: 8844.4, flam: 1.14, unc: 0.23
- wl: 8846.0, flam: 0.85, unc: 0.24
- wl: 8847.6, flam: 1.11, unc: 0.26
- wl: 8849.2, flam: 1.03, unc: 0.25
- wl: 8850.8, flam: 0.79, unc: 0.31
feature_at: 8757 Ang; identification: H-alpha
